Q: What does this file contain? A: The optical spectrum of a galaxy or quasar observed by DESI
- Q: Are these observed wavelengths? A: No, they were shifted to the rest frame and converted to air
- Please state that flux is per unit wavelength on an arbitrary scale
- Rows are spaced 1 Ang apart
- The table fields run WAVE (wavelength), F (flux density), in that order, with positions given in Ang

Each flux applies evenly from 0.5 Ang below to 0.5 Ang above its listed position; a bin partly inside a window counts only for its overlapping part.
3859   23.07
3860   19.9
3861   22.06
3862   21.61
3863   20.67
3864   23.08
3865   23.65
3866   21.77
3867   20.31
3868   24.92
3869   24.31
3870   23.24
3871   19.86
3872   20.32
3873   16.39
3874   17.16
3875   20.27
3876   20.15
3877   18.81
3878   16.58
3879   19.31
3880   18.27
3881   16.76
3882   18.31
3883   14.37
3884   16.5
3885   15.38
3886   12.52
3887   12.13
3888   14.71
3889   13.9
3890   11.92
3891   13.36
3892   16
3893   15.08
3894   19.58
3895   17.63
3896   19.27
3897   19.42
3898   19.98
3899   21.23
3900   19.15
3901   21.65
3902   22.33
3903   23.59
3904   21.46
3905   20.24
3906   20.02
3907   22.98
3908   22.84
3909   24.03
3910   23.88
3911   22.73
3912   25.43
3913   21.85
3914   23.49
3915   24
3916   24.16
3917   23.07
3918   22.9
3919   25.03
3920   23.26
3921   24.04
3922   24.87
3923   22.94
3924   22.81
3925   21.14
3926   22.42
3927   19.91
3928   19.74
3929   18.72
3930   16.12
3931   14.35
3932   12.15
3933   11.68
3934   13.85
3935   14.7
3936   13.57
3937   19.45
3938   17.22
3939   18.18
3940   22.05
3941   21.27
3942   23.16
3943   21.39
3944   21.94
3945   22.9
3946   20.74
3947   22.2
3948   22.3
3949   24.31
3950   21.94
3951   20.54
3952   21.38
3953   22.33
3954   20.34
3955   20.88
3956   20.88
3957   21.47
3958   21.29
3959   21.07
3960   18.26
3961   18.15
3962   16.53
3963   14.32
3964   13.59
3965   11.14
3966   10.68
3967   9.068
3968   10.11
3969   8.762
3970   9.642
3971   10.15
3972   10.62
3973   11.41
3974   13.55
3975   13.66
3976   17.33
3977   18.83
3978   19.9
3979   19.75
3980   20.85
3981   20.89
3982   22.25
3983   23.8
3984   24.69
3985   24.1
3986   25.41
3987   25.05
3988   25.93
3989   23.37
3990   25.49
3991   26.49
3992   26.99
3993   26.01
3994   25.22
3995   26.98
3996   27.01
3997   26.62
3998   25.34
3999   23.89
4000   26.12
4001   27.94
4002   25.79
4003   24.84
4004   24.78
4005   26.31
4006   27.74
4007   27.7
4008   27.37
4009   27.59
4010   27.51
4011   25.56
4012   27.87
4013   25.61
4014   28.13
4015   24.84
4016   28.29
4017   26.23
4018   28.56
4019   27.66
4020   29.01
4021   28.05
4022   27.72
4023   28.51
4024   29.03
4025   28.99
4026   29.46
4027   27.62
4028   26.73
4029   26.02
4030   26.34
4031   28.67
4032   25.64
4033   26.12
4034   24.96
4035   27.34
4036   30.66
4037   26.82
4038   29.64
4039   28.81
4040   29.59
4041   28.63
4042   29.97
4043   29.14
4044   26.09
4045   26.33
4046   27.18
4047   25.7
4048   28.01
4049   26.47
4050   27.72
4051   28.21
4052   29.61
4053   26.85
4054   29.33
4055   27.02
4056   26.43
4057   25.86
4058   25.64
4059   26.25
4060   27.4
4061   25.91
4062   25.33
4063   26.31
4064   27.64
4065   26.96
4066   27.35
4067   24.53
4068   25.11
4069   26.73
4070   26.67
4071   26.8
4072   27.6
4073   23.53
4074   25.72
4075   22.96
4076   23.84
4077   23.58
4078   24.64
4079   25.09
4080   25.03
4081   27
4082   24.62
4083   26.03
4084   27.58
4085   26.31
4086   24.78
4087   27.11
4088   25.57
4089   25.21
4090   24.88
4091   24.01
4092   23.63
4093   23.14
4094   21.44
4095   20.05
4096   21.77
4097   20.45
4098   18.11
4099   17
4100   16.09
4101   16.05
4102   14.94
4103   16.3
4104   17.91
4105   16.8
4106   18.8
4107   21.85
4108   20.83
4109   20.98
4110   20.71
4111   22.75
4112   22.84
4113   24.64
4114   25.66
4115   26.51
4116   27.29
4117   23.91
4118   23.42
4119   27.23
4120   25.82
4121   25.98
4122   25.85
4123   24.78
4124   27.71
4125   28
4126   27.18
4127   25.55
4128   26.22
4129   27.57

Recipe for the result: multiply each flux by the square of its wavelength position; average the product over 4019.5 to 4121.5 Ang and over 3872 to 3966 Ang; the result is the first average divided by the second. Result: 1.40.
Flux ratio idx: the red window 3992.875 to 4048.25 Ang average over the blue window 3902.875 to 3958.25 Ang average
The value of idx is 1.3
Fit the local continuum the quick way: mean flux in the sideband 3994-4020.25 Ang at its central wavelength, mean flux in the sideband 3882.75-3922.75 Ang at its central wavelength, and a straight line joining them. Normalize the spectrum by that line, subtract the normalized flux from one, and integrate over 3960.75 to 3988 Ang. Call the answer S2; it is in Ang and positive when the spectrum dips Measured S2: 8.9 Ang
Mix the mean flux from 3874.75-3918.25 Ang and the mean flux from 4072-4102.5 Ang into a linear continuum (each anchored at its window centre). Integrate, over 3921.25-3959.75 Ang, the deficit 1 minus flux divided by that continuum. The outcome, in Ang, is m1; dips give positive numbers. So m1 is 0.4 Ang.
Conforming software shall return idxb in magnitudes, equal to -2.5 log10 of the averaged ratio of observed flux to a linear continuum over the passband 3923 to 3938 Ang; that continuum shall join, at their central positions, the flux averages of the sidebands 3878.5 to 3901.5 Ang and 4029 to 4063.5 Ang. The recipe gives 0.12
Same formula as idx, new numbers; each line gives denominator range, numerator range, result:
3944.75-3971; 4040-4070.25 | 1.53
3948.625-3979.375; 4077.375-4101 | 1.42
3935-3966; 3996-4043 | 1.39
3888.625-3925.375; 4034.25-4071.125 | 1.29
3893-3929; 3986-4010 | 1.19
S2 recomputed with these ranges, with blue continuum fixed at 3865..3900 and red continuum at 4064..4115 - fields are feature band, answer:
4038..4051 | -3.47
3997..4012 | -3.82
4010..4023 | -3.67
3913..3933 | -2.20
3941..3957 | -1.73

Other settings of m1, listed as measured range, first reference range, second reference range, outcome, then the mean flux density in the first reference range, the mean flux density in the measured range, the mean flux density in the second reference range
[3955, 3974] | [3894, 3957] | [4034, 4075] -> 6.9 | 20.9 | 14.4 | 27.1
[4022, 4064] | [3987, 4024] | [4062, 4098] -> -2.8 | 26.7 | 27.5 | 24.9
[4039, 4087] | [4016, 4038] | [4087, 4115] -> -4.1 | 27.7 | 26.5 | 21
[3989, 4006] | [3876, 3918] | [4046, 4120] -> -3.1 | 19.3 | 26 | 24.2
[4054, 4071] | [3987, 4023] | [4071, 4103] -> -1.6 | 26.6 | 26.4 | 23.1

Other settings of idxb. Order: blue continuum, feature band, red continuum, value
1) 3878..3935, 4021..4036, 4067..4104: -0.24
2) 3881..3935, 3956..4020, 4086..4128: -0.05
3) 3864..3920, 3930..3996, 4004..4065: 0.23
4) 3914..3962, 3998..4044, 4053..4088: -0.15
